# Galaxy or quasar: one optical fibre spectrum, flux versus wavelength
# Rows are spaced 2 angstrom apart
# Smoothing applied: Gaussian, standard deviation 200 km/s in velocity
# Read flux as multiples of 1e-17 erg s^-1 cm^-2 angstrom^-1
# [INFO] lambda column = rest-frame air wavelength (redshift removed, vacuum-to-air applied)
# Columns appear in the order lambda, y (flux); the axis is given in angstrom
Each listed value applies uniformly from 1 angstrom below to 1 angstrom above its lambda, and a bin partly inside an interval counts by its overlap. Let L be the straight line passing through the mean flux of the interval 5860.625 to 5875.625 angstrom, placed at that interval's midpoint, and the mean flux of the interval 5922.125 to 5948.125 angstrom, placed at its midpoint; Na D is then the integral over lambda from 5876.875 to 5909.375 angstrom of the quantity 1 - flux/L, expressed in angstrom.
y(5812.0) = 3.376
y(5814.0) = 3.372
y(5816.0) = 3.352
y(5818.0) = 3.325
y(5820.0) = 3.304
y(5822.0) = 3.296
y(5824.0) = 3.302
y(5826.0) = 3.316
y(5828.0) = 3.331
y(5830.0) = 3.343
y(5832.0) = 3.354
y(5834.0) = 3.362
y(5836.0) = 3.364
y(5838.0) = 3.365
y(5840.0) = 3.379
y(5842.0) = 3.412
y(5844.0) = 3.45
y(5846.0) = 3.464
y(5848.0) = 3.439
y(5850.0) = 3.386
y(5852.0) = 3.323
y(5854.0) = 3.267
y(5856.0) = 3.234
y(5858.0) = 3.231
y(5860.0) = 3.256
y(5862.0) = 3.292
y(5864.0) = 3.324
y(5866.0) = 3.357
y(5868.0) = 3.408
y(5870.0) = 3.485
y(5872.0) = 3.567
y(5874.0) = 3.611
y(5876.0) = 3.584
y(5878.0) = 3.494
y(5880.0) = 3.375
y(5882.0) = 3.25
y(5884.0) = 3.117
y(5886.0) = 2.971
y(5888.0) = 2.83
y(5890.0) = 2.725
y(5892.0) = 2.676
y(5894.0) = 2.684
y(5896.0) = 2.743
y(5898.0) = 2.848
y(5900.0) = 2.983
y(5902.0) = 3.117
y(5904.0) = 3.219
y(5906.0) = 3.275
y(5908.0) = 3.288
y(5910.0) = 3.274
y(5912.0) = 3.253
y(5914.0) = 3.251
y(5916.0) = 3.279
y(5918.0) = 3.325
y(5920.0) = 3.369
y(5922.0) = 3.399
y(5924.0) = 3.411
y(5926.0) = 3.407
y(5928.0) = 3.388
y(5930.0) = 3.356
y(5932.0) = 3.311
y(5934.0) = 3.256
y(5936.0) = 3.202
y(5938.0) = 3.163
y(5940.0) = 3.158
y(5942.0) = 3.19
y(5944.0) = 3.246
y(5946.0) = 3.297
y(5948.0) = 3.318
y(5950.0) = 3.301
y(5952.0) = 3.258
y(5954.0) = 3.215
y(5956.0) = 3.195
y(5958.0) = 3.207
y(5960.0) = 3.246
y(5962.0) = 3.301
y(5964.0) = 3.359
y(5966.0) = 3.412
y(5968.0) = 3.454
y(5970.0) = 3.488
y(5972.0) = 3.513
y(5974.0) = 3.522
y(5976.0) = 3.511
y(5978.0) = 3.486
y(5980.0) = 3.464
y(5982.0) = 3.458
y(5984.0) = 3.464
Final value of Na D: 3.26 angstrom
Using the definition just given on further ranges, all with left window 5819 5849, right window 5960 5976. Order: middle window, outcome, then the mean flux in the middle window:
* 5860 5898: 2.2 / 3.19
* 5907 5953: 1.6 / 3.29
